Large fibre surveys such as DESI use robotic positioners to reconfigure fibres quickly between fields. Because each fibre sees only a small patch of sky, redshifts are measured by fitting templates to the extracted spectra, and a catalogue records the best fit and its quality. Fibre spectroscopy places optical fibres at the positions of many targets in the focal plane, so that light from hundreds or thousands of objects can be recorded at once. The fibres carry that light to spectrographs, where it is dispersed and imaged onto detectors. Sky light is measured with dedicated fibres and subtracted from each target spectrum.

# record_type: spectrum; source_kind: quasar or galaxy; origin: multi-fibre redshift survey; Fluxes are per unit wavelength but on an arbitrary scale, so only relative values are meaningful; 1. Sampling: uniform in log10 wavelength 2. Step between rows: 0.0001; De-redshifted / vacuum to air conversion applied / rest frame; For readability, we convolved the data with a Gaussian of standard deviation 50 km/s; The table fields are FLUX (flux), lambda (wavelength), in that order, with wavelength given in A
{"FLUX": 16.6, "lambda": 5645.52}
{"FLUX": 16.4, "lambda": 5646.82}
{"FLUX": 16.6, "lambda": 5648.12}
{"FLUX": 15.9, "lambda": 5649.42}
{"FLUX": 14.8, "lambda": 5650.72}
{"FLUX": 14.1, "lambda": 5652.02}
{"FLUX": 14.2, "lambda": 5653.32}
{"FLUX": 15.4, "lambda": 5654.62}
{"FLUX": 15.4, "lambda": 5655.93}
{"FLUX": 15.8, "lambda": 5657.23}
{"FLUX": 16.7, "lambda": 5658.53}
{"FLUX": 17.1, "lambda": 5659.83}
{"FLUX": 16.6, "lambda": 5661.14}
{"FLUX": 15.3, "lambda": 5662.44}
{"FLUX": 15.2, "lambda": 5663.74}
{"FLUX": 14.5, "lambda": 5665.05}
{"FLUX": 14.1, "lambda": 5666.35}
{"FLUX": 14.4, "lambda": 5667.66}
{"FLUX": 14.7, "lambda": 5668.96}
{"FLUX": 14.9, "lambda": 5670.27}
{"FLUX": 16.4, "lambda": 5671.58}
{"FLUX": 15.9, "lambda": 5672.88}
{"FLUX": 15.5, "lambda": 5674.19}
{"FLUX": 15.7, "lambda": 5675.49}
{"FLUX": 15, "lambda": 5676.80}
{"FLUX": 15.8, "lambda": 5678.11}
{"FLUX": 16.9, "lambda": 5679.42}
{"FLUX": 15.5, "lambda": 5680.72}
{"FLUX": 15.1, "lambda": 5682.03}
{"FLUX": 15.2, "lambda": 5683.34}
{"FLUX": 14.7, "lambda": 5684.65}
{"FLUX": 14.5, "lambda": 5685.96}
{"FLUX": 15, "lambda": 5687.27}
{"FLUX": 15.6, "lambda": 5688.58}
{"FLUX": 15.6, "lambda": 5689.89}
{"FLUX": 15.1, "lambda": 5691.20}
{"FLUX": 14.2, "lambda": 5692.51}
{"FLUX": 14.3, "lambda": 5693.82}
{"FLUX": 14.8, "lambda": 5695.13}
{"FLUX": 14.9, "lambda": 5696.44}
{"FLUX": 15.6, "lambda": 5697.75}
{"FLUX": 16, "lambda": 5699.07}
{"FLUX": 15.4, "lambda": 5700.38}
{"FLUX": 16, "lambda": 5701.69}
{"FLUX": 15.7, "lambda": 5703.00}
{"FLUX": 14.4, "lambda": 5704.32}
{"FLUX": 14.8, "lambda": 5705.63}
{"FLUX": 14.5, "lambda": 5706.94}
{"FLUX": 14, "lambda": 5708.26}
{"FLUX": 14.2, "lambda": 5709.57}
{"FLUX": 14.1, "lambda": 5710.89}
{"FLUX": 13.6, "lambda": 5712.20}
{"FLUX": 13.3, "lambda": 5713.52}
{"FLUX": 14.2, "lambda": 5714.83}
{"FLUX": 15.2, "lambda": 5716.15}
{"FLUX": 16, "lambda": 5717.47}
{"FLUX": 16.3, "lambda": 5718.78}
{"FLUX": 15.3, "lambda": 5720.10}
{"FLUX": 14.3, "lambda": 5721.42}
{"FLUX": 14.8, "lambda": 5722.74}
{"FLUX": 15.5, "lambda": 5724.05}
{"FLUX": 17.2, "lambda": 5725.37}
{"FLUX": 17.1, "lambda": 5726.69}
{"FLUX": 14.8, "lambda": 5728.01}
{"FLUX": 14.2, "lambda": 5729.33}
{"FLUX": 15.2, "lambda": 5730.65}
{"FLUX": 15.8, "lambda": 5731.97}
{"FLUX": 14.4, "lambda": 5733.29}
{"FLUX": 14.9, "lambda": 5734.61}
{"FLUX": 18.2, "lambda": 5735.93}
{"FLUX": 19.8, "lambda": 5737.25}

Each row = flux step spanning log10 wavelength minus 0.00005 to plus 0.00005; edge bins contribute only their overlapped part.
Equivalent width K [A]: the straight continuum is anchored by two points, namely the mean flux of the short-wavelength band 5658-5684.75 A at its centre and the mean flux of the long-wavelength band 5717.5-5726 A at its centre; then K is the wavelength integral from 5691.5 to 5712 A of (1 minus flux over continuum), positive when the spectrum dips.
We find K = 1.0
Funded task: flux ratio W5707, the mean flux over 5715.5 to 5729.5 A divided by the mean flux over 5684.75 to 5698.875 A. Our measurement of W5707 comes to 1.0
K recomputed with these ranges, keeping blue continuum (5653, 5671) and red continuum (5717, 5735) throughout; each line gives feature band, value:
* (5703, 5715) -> 0.93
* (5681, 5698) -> 0.44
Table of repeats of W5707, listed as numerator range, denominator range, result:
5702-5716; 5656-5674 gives 0.93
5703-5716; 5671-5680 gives 0.90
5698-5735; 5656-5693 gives 0.98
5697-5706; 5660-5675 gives 1.01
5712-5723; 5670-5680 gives 0.94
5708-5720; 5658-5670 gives 0.95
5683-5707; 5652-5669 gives 0.98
